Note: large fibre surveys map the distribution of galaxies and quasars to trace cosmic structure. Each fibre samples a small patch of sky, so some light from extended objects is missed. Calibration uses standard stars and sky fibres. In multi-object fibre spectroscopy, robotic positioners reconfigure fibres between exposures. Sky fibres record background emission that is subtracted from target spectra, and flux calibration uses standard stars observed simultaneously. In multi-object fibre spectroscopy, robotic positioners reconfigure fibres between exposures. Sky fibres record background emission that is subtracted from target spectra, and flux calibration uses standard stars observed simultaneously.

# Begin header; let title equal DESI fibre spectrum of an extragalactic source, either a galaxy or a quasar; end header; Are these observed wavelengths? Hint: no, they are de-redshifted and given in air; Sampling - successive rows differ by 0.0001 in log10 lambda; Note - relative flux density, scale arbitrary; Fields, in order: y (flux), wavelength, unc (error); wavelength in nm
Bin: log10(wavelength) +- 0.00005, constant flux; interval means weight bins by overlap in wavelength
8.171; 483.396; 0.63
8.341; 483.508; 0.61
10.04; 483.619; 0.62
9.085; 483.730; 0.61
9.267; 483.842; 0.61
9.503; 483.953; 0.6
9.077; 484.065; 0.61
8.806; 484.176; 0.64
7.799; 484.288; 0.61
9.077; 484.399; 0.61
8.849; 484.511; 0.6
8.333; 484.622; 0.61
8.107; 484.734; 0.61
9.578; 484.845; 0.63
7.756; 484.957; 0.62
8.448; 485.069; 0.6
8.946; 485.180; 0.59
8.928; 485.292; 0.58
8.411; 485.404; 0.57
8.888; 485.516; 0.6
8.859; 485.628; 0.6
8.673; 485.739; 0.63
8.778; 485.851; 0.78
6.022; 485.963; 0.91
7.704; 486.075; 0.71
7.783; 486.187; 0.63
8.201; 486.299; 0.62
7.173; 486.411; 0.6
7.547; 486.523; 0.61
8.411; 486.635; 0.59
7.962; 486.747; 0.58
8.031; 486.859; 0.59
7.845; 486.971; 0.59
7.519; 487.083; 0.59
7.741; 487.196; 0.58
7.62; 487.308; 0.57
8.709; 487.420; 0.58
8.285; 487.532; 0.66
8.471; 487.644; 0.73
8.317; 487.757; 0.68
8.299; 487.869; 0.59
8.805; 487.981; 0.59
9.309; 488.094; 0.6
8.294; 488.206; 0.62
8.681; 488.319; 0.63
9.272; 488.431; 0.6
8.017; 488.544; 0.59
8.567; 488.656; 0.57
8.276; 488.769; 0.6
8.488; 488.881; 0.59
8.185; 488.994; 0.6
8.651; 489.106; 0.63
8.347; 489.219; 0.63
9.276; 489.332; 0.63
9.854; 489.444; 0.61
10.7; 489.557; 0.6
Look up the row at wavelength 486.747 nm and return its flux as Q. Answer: 7.962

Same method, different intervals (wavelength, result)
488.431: 9.272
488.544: 8.017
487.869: 8.299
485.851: 8.778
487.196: 7.741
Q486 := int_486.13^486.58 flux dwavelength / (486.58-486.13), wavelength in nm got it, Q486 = 7.68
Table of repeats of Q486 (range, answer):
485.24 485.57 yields 8.73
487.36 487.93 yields 8.42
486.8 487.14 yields 7.79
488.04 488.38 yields 8.77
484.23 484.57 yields 8.58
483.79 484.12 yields 9.28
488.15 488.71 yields 8.57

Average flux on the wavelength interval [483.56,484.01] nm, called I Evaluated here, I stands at 9.46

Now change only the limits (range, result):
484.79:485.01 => 8.66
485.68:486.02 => 7.85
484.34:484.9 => 8.79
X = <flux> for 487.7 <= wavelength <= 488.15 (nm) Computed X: 8.67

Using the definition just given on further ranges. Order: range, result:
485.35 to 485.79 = 8.72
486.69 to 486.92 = 8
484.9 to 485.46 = 8.49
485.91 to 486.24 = 7.17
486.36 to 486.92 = 7.84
